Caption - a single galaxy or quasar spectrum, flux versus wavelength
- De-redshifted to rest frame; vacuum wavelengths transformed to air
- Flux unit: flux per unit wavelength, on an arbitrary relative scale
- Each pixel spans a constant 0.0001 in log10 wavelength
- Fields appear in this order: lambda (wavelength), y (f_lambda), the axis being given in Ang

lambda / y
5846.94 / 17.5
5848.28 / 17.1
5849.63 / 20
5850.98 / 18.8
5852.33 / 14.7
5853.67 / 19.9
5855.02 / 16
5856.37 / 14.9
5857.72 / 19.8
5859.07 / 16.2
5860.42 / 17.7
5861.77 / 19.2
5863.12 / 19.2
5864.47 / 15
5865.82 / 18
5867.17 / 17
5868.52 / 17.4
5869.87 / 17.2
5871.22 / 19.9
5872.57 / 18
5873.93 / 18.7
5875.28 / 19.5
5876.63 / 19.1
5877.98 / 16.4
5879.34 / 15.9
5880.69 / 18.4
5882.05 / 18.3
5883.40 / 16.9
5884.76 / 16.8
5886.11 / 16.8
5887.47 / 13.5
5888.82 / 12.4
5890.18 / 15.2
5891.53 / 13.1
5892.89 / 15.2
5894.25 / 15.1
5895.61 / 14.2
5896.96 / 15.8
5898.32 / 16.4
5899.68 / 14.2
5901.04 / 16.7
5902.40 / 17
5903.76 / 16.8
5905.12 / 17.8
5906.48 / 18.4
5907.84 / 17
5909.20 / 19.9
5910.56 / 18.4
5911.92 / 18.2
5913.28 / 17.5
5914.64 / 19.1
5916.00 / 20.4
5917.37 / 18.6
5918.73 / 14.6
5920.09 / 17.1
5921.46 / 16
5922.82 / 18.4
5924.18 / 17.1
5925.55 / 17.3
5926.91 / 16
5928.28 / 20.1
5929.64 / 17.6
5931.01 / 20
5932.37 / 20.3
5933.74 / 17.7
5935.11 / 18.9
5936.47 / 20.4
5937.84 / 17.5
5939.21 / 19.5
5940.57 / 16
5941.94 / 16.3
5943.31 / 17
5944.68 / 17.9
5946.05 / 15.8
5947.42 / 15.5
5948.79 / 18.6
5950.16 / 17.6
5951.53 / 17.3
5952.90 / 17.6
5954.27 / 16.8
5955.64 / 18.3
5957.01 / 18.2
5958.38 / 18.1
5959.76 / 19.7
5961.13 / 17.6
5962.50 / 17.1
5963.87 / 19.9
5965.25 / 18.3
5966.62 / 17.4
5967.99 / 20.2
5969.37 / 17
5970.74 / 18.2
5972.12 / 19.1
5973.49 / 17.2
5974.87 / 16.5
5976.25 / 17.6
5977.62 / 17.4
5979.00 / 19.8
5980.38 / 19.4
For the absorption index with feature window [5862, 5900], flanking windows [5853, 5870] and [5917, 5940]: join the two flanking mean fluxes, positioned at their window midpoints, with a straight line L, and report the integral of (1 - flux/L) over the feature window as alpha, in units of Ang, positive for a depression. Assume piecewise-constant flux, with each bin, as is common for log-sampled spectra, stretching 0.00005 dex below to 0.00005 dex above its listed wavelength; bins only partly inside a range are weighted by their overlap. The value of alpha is 2.3 Ang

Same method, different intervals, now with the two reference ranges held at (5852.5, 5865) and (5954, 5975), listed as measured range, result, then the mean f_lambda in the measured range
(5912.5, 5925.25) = 0.16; 17.6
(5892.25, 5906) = 1.37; 16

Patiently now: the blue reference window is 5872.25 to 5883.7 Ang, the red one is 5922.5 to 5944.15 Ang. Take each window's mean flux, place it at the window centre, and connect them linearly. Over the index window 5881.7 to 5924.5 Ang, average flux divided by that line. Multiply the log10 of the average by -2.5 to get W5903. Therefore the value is 0.09 mag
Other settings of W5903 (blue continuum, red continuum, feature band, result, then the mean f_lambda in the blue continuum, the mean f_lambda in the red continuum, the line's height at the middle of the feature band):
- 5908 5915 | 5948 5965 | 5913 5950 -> 0.03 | 18.5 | 18.1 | 18.3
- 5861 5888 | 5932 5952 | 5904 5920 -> -0.03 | 17.6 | 17.7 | 17.7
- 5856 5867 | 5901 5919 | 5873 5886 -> 0.00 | 17.5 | 18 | 17.7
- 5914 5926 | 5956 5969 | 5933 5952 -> 0.03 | 17.6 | 18.5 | 18.1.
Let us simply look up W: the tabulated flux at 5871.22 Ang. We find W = 19.9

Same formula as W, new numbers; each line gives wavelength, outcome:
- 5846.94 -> 17.5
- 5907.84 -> 17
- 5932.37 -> 20.3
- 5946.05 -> 15.8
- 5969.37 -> 17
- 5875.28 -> 19.5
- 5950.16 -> 17.6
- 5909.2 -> 19.9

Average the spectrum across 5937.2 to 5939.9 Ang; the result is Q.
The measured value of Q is 18.5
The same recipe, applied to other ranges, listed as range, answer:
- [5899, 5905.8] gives 16.5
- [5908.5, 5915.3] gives 18.6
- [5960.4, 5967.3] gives 18.1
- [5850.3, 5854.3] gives 17.8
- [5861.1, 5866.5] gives 17.9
